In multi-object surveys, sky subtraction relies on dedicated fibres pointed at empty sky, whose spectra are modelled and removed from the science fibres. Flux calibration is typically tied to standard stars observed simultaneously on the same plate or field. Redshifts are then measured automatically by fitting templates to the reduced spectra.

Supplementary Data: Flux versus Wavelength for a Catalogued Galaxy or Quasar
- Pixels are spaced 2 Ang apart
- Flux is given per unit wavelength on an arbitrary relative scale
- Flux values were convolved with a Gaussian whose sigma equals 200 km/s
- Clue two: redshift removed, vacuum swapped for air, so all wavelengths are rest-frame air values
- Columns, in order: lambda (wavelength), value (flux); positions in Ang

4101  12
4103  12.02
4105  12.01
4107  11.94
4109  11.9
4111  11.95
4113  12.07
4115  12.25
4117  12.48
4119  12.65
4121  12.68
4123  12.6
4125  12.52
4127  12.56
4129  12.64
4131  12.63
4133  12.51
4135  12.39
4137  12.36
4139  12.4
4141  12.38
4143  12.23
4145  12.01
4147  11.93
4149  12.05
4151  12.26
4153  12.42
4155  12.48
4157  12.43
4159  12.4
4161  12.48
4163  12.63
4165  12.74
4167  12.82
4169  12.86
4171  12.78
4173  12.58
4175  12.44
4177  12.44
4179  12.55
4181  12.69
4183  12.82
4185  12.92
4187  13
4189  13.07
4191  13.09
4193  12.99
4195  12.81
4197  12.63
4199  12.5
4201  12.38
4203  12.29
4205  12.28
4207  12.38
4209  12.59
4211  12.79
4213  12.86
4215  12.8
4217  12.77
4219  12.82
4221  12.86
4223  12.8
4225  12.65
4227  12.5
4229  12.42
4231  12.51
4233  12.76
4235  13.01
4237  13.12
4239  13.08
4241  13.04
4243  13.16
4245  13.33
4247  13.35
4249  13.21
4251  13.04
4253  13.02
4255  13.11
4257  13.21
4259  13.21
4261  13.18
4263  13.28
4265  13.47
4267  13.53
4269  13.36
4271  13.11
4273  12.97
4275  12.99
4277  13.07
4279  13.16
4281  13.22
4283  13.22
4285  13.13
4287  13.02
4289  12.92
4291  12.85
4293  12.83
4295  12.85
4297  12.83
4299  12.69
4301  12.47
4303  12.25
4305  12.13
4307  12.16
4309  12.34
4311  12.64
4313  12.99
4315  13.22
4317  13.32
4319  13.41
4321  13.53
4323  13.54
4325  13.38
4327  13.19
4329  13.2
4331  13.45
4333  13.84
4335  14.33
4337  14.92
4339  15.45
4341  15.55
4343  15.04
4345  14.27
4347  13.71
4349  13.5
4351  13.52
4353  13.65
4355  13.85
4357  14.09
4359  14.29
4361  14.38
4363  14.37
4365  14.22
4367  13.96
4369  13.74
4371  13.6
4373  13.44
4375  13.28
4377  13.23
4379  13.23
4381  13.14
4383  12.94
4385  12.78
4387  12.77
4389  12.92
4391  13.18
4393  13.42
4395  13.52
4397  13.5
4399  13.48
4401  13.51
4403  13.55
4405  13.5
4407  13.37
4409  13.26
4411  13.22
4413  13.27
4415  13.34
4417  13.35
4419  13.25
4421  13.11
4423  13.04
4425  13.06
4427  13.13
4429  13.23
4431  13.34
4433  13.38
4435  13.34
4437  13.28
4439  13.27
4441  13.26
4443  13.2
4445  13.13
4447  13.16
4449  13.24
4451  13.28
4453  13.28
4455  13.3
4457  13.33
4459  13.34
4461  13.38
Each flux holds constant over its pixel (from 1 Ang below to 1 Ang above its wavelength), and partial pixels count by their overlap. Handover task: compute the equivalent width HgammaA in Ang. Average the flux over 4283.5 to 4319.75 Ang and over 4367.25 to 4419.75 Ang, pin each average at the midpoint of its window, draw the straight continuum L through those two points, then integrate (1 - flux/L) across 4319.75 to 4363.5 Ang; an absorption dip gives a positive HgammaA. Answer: -3.5 Ang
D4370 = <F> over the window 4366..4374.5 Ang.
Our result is 13.7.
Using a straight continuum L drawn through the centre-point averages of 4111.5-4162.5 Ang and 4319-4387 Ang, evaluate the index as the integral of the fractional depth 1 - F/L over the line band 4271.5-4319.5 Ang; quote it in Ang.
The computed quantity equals 2.06 Ang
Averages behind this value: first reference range 12.4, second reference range 13.8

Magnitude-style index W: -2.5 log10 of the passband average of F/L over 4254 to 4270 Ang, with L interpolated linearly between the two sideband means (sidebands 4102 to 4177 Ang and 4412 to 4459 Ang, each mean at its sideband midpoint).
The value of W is -0.05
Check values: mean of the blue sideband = 12.4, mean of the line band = 13.3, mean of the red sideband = 13.2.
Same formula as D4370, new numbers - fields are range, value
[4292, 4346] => 13.4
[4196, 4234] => 12.6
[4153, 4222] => 12.7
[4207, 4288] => 13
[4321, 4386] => 13.8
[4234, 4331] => 13.1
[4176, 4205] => 12.7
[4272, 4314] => 12.8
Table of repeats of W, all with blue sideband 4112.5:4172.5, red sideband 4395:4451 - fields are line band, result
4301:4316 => 0.036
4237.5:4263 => -0.032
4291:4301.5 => 0.013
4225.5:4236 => 0.007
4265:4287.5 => -0.027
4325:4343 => -0.096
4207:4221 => -0.007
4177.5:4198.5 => -0.021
